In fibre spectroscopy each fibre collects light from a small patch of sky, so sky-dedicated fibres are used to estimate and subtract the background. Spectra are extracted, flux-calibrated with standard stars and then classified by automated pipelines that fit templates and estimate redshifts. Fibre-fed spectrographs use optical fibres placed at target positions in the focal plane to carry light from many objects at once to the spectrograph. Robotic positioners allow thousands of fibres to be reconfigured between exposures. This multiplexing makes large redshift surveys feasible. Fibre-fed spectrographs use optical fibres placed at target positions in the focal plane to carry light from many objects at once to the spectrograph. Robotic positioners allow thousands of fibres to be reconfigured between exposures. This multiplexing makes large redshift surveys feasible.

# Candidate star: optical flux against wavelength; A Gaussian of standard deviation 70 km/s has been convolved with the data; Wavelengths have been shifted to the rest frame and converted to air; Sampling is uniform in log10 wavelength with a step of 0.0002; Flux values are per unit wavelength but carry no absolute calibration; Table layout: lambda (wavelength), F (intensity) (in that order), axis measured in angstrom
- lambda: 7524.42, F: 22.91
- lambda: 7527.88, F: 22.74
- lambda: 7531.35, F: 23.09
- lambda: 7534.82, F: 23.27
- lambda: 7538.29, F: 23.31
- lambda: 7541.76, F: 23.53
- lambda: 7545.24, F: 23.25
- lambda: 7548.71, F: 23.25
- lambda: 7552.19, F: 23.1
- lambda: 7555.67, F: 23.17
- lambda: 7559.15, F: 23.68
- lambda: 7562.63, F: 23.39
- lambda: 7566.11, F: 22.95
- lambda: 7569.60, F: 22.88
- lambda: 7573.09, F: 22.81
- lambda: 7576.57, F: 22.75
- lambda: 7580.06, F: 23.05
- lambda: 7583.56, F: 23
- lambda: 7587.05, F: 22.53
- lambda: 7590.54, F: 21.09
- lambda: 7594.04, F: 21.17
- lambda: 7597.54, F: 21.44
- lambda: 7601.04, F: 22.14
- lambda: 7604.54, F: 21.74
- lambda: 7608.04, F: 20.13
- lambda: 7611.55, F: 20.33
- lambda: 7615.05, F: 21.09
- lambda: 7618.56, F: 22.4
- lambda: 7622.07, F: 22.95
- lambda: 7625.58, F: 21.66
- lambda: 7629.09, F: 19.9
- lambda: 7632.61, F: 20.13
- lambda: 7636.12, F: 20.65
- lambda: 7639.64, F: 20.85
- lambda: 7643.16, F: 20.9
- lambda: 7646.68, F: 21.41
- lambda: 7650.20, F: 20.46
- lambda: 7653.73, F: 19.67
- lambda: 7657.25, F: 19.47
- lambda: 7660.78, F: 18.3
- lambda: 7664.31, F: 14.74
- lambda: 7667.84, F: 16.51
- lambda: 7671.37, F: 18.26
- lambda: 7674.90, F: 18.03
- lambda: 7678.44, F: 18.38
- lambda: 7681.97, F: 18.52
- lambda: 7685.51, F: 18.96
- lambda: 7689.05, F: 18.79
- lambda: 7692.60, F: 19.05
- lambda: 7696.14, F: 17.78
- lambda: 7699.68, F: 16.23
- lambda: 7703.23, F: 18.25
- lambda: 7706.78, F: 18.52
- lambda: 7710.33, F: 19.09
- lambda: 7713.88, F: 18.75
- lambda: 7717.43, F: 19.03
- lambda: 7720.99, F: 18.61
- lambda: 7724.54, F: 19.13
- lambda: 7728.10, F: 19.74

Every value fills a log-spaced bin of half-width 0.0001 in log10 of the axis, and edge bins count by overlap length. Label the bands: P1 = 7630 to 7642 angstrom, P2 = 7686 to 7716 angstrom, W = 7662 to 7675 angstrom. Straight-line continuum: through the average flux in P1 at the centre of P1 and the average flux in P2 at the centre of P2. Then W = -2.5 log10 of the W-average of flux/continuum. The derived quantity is 0.157 mag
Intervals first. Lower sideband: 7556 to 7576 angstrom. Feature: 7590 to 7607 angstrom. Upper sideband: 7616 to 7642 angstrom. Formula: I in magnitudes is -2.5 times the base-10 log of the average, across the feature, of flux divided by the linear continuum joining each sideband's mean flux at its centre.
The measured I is 0.03 mag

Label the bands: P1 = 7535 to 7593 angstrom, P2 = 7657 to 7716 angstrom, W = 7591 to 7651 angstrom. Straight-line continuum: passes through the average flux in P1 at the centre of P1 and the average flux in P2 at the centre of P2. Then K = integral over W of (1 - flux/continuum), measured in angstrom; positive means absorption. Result -1.4 angstrom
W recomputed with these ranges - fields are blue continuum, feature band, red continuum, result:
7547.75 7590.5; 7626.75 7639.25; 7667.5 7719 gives 0.01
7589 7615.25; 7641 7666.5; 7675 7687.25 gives 0.01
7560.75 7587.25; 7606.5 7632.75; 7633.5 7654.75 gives 0.02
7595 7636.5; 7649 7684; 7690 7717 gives 0.08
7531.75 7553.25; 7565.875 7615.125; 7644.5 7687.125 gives -0.02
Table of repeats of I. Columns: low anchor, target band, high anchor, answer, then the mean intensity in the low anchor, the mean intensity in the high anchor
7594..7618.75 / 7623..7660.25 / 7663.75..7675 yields -0.092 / 21.2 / 17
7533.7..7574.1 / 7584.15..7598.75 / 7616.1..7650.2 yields 0.028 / 23.2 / 21.2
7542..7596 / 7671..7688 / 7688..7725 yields 0.048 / 22.8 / 18.4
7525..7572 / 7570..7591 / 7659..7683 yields -0.046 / 23.2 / 17.5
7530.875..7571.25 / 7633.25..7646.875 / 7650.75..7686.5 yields -0.079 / 23.2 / 18.1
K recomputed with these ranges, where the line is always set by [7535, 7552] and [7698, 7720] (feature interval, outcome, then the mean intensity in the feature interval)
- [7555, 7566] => -0.3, 23.4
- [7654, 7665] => 1.0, 18.1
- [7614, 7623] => -0.5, 22.1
